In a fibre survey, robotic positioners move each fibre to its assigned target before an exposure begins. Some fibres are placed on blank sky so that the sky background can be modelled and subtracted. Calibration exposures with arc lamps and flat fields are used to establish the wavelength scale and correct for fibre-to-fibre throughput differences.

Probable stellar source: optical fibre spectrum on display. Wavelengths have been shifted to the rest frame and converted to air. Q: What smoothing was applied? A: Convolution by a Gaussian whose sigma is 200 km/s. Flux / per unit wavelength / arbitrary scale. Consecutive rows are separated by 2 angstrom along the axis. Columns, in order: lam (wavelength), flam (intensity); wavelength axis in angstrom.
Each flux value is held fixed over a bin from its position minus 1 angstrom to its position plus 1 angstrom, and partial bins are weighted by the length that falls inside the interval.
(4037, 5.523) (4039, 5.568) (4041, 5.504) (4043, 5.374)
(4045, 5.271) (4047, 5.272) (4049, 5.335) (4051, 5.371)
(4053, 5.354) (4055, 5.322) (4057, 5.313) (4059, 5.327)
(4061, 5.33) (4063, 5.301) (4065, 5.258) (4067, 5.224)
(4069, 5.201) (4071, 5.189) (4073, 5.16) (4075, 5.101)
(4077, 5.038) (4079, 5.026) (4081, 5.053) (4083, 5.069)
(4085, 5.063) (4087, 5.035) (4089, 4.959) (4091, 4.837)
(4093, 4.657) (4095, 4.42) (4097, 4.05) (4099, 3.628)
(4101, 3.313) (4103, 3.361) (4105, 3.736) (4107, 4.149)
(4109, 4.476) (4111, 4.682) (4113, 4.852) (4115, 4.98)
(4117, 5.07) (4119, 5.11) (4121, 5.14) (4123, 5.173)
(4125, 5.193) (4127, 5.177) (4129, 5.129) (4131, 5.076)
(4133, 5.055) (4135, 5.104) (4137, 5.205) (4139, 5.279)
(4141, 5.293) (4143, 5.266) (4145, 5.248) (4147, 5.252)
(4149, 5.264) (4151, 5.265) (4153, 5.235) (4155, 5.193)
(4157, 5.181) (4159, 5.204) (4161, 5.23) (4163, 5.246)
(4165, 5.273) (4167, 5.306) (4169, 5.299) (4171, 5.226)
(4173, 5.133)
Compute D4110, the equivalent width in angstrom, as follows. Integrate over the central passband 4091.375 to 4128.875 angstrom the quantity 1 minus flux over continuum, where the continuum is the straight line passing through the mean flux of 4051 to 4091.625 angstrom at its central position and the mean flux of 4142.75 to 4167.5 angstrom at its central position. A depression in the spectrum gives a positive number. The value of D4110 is 4.8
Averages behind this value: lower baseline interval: 5.17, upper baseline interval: 5.24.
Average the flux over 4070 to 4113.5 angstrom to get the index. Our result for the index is 4.58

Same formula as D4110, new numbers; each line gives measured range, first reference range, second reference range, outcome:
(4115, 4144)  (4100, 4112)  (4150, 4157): -3.70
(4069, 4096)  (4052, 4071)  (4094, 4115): -1.53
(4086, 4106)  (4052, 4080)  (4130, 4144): 3.87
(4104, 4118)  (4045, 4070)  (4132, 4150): 1.82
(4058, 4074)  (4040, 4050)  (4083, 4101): -0.84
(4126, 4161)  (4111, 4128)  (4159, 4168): -0.23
